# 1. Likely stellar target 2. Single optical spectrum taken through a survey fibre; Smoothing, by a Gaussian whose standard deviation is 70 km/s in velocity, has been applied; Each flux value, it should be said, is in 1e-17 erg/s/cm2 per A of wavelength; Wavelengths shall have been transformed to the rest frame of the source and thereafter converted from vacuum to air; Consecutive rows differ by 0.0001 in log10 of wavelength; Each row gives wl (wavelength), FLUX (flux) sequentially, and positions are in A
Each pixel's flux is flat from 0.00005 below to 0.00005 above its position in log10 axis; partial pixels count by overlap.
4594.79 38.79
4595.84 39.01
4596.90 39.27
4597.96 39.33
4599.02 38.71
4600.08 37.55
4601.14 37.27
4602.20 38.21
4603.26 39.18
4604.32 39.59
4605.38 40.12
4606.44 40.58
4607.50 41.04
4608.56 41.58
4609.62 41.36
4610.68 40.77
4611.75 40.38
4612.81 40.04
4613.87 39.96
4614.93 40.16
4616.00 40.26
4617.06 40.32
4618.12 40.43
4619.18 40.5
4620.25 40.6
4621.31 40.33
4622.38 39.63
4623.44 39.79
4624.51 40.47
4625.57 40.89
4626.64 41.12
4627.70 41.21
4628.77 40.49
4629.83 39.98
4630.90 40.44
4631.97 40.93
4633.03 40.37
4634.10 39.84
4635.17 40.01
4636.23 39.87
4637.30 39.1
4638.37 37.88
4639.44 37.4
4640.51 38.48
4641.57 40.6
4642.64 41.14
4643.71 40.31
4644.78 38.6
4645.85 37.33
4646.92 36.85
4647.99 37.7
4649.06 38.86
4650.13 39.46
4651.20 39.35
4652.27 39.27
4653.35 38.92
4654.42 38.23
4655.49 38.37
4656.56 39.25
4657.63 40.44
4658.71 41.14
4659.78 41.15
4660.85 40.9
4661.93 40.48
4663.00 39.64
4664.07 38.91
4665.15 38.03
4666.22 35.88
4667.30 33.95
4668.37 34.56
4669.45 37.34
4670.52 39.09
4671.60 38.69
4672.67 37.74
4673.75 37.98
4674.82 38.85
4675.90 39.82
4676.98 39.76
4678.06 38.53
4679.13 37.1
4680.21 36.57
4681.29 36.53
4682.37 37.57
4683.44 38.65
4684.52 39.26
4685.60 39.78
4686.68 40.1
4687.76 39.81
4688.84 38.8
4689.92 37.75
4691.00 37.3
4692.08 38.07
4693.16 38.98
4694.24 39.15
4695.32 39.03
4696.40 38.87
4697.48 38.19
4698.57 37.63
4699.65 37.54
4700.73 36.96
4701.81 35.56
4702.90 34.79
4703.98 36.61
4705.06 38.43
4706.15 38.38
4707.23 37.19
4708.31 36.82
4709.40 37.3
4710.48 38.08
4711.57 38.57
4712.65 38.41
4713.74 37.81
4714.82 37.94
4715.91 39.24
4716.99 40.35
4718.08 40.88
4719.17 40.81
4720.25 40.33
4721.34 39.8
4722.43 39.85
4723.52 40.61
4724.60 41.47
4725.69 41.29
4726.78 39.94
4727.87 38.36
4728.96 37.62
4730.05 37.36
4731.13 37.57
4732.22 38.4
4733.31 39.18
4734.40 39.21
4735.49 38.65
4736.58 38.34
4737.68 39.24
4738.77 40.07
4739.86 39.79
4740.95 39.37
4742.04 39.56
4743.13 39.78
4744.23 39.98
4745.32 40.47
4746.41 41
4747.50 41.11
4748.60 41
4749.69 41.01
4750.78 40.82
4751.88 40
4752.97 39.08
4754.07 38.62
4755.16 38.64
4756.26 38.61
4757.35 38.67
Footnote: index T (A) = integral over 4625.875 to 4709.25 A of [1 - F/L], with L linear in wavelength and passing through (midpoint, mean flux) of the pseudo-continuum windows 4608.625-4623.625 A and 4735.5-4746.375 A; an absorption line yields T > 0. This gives 2.97 A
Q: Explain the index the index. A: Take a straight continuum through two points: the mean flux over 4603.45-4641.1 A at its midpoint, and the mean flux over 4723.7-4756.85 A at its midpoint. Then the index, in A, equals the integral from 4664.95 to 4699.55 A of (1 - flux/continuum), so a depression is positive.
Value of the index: 1.5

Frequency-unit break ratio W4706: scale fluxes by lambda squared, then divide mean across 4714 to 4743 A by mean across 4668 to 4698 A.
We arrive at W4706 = 1.05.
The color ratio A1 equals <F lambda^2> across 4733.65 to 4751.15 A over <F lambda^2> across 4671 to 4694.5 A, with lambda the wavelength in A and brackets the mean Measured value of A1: 1.1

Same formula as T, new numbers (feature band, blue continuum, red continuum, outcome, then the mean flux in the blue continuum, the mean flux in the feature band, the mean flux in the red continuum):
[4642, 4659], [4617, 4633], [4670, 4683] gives 0.1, 40.5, 39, 38.2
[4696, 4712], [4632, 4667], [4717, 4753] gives 0.9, 39.2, 37.4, 39.8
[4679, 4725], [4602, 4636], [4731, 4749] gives 1.6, 40.4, 38.4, 39.6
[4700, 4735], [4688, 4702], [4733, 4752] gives 0.3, 38.1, 38.6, 39.9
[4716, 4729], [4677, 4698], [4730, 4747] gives -0.4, 38.5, 40.2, 39.3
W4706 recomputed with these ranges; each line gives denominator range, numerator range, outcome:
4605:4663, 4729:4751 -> 1.04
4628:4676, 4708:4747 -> 1.04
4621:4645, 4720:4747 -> 1.03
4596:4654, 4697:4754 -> 1.03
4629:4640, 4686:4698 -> 1.00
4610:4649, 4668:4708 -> 0.98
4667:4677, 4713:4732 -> 1.07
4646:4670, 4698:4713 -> 0.99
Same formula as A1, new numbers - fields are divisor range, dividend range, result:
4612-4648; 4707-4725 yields 1.02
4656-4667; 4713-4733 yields 1.03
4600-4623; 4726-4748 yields 1.03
